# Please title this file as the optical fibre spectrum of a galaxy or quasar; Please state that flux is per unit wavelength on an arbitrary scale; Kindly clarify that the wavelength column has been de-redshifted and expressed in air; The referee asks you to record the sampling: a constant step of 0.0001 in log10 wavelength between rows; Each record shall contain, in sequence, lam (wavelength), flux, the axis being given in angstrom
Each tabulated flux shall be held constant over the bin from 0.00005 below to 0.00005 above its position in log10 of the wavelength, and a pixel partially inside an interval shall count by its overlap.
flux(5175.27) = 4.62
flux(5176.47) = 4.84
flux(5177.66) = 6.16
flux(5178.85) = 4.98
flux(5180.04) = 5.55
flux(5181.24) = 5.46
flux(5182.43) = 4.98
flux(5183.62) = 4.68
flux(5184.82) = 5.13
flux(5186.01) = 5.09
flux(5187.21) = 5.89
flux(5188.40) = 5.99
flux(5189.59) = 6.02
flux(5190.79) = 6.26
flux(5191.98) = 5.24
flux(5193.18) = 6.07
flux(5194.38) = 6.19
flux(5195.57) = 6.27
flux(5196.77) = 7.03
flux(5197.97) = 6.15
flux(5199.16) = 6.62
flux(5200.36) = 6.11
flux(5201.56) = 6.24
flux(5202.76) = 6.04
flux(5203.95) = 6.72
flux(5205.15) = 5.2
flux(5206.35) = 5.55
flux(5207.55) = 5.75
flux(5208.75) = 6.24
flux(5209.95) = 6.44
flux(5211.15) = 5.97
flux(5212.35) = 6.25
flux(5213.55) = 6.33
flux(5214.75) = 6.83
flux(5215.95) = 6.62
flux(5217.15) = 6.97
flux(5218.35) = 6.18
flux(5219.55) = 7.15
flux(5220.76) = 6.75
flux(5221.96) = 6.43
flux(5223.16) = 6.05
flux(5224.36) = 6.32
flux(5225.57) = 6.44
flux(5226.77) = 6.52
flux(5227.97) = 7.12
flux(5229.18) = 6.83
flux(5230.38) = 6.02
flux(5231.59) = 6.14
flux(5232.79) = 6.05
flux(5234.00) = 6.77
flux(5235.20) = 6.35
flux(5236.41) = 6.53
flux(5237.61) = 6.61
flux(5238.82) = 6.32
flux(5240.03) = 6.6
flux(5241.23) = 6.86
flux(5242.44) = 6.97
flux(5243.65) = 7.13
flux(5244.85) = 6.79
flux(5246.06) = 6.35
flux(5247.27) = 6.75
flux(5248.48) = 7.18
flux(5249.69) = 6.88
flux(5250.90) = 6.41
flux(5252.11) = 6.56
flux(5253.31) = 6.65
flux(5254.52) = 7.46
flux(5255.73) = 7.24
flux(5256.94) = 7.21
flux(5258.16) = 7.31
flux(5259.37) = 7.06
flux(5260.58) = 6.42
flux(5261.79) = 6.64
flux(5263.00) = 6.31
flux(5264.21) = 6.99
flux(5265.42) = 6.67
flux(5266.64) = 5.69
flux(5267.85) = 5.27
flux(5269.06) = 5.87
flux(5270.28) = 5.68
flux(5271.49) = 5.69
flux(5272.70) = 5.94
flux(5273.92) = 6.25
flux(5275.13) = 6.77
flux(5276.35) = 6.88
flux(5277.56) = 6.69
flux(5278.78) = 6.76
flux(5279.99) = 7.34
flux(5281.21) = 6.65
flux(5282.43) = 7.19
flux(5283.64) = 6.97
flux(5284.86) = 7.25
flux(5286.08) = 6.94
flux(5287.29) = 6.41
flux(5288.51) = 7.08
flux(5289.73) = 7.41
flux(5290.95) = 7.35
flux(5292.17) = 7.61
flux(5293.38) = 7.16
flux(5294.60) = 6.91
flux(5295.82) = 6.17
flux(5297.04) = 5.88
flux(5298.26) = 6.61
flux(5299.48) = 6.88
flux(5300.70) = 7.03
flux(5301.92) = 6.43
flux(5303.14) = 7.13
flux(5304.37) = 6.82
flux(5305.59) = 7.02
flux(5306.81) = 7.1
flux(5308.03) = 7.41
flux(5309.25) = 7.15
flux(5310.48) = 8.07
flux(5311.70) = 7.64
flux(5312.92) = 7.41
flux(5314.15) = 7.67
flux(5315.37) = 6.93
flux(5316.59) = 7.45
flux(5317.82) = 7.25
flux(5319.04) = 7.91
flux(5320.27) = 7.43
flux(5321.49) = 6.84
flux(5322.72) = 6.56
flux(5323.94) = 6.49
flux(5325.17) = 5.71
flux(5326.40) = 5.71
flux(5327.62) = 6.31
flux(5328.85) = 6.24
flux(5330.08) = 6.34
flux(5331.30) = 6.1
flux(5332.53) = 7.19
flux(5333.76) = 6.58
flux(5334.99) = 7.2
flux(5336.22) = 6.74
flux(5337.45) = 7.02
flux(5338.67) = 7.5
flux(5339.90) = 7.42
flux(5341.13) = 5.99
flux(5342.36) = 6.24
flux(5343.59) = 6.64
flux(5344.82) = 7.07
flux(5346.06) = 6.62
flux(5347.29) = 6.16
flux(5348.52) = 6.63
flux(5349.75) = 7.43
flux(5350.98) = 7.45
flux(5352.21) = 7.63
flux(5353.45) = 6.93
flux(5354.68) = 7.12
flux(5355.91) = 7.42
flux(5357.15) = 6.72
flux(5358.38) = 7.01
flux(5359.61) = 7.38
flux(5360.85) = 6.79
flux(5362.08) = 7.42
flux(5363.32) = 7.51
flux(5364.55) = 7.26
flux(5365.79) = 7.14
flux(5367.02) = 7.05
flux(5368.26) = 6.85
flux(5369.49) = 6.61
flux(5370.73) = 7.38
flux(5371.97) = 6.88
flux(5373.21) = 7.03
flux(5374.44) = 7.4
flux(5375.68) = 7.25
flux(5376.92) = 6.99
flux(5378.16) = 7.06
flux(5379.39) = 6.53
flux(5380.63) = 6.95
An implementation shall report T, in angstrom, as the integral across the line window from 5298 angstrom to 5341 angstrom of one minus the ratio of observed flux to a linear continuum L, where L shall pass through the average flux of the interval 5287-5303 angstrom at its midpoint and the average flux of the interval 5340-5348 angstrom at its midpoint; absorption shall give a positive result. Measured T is -1.7 angstrom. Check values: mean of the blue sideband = 6.86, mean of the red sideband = 6.51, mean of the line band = 6.94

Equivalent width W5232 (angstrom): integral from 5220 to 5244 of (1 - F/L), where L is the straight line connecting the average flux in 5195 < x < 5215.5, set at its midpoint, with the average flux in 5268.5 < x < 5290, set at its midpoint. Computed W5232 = -0.6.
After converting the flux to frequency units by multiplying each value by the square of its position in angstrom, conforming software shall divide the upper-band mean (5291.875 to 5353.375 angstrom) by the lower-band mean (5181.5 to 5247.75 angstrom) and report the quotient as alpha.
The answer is 1.1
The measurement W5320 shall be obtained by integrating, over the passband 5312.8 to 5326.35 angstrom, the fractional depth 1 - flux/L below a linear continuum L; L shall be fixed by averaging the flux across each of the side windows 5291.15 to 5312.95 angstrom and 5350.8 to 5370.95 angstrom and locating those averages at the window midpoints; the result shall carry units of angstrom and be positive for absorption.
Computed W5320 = 0.1 angstrom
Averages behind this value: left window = 7.02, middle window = 6.99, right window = 7.15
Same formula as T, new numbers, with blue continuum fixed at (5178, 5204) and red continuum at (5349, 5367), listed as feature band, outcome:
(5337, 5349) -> 0.62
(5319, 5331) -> 0.81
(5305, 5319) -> -1.14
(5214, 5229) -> -1.30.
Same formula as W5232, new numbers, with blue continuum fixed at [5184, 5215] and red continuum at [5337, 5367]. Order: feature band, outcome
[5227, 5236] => -0.3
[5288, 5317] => -1.7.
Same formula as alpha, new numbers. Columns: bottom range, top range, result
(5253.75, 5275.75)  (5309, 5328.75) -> 1.11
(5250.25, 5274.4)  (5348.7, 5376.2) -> 1.15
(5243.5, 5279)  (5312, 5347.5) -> 1.06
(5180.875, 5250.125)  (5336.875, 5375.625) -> 1.18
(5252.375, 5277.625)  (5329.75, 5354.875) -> 1.09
